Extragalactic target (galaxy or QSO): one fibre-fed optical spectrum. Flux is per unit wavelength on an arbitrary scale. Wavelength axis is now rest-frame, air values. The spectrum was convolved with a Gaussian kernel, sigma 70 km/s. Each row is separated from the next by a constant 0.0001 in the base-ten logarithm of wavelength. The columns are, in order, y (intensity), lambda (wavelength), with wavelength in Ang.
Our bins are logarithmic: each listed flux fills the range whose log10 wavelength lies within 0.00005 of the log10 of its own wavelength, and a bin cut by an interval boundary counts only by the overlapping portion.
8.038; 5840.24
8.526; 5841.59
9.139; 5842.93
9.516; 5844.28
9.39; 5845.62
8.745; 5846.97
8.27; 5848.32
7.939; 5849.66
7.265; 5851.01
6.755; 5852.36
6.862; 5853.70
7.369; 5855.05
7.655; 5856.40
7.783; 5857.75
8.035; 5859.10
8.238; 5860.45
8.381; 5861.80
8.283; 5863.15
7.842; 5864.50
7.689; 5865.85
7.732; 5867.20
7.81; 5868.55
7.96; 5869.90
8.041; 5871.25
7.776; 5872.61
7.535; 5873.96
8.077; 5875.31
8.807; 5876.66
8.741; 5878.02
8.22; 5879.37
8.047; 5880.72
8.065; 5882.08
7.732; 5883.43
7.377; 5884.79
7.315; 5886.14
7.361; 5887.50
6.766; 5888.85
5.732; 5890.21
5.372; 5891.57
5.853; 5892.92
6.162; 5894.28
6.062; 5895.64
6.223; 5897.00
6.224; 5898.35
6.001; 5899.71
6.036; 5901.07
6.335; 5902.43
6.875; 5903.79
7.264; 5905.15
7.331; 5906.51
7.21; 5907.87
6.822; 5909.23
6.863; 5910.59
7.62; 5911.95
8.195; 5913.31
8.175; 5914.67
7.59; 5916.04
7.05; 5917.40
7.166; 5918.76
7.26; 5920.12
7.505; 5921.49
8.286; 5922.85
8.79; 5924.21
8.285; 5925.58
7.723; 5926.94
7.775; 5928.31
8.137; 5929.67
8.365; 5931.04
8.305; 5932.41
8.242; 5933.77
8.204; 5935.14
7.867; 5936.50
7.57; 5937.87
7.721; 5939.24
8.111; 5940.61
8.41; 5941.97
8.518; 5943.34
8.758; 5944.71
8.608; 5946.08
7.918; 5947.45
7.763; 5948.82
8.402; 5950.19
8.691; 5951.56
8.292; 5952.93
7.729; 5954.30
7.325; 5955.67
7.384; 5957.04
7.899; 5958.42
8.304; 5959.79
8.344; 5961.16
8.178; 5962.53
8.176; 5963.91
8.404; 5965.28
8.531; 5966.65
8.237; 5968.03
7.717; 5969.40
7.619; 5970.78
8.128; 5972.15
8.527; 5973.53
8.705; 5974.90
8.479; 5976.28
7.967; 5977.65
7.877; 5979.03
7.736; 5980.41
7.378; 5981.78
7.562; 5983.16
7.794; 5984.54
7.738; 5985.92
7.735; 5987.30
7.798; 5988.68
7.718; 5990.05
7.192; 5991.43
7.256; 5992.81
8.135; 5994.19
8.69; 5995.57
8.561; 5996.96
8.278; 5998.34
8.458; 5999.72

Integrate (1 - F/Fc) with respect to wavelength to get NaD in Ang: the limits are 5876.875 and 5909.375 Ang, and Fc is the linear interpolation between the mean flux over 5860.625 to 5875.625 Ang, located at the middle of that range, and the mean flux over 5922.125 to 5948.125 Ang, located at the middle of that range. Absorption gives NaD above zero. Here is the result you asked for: 4.5 Ang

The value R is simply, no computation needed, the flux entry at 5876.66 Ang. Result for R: 8.807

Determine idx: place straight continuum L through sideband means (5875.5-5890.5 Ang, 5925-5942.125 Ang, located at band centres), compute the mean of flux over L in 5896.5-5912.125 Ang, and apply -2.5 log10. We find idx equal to 0.17 mag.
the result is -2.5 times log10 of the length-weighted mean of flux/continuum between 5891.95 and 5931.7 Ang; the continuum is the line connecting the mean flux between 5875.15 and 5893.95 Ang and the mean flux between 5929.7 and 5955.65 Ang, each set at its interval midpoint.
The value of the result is 0.08 mag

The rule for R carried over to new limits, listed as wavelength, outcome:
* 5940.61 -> 8.111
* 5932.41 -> 8.305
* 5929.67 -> 8.137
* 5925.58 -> 8.285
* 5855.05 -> 7.369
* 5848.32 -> 8.27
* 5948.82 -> 7.763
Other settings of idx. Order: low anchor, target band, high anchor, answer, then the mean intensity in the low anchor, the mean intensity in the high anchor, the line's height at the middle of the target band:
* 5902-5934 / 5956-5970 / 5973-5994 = -0.045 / 7.63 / 7.84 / 7.77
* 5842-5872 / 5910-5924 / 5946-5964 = 0.059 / 8.03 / 8.05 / 8.04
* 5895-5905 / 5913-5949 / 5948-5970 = -0.111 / 6.31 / 8.09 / 7.24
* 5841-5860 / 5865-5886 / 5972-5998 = 0.014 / 8.09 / 7.95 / 8.06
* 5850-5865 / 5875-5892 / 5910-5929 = 0.026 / 7.68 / 7.74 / 7.71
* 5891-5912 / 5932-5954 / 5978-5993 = -0.164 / 6.49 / 7.64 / 7.06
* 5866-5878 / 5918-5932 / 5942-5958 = 0.021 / 8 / 8.13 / 8.09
